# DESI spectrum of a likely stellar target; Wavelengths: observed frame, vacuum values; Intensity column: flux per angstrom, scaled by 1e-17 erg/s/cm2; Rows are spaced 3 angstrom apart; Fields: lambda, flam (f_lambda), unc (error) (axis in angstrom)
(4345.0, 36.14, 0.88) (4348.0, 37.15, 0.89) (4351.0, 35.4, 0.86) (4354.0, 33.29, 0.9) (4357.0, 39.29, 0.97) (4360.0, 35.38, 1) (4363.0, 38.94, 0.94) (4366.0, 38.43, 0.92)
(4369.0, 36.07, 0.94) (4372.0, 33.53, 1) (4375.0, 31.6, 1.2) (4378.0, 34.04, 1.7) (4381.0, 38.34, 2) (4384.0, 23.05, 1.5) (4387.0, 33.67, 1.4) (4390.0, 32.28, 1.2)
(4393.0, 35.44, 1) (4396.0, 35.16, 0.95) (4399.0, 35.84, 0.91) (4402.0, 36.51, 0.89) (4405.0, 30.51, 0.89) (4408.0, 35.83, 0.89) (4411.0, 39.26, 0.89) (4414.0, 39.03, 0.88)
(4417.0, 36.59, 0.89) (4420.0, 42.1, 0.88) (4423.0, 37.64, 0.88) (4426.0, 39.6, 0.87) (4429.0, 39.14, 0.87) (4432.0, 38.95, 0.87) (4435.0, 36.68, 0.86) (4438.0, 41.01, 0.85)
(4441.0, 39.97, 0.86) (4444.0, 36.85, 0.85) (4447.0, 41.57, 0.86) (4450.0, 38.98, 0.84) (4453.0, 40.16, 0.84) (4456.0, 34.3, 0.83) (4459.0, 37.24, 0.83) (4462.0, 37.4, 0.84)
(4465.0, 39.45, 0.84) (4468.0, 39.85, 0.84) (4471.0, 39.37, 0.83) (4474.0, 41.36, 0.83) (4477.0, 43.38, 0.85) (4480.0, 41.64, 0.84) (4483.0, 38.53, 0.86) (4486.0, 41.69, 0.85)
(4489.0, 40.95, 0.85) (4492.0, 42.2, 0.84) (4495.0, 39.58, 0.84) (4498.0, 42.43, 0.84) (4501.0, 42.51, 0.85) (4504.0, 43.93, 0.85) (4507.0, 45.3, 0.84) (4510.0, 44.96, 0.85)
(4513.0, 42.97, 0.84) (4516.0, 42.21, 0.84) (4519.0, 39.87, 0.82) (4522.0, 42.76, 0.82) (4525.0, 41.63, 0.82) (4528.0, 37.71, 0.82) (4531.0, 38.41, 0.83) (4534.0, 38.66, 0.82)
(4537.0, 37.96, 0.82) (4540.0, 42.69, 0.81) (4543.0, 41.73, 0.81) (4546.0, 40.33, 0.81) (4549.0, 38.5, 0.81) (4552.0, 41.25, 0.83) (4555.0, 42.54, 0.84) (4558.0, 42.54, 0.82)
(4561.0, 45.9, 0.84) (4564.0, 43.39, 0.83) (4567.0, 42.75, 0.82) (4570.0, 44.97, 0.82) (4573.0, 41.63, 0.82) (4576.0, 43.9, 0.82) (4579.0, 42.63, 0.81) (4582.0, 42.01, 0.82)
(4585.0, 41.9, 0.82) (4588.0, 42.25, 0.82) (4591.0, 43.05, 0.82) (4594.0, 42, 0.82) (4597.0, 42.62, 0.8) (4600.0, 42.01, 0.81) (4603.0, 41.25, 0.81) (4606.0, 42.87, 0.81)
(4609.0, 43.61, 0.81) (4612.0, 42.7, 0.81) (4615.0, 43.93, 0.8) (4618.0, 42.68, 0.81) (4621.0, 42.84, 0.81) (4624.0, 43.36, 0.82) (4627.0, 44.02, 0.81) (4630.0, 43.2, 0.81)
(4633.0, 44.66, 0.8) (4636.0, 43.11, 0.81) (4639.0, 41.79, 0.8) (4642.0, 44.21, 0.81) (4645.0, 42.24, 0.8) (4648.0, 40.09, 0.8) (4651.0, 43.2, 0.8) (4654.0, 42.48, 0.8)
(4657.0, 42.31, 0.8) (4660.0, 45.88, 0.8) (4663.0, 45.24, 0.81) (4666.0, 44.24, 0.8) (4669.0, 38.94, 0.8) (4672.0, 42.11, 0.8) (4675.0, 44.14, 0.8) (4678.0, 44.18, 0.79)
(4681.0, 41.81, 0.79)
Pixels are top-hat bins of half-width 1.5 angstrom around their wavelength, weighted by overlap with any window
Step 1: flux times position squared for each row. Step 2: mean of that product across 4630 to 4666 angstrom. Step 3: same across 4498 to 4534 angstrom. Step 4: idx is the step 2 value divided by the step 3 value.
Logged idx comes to 1.1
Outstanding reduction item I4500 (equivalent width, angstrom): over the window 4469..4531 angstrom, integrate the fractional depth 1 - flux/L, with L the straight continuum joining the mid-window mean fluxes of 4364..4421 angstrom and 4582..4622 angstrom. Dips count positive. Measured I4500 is -4.4 angstrom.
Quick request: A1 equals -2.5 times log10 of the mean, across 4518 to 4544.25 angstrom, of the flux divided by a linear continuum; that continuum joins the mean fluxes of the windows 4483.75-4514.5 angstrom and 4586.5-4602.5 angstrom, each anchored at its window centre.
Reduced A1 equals 0.061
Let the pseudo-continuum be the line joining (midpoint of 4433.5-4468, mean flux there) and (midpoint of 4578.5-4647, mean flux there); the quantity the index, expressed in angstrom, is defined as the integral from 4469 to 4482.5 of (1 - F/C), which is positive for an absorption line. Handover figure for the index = -0.7 angstrom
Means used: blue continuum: 38.6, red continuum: 42.8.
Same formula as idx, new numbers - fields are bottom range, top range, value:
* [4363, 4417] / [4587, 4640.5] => 1.36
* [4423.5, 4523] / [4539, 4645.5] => 1.11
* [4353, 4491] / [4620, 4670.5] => 1.27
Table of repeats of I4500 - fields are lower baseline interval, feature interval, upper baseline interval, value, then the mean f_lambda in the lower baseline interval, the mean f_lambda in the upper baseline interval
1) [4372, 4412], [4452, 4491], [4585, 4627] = -2.61 angstrom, 33.9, 42.7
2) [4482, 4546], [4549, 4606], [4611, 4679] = -0.52 angstrom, 41.4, 43.1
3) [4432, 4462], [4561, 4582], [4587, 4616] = -0.76 angstrom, 38.5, 42.6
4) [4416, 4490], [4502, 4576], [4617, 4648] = -1.36 angstrom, 39.4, 43.1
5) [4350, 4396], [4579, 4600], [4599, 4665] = -0.31 angstrom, 34.6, 43.1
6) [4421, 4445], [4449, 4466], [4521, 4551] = 0.55 angstrom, 38.8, 40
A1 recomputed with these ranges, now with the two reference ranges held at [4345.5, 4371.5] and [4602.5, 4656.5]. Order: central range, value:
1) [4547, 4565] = -0.03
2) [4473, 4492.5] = -0.05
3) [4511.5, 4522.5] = -0.04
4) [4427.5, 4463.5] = 0.00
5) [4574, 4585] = -0.02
